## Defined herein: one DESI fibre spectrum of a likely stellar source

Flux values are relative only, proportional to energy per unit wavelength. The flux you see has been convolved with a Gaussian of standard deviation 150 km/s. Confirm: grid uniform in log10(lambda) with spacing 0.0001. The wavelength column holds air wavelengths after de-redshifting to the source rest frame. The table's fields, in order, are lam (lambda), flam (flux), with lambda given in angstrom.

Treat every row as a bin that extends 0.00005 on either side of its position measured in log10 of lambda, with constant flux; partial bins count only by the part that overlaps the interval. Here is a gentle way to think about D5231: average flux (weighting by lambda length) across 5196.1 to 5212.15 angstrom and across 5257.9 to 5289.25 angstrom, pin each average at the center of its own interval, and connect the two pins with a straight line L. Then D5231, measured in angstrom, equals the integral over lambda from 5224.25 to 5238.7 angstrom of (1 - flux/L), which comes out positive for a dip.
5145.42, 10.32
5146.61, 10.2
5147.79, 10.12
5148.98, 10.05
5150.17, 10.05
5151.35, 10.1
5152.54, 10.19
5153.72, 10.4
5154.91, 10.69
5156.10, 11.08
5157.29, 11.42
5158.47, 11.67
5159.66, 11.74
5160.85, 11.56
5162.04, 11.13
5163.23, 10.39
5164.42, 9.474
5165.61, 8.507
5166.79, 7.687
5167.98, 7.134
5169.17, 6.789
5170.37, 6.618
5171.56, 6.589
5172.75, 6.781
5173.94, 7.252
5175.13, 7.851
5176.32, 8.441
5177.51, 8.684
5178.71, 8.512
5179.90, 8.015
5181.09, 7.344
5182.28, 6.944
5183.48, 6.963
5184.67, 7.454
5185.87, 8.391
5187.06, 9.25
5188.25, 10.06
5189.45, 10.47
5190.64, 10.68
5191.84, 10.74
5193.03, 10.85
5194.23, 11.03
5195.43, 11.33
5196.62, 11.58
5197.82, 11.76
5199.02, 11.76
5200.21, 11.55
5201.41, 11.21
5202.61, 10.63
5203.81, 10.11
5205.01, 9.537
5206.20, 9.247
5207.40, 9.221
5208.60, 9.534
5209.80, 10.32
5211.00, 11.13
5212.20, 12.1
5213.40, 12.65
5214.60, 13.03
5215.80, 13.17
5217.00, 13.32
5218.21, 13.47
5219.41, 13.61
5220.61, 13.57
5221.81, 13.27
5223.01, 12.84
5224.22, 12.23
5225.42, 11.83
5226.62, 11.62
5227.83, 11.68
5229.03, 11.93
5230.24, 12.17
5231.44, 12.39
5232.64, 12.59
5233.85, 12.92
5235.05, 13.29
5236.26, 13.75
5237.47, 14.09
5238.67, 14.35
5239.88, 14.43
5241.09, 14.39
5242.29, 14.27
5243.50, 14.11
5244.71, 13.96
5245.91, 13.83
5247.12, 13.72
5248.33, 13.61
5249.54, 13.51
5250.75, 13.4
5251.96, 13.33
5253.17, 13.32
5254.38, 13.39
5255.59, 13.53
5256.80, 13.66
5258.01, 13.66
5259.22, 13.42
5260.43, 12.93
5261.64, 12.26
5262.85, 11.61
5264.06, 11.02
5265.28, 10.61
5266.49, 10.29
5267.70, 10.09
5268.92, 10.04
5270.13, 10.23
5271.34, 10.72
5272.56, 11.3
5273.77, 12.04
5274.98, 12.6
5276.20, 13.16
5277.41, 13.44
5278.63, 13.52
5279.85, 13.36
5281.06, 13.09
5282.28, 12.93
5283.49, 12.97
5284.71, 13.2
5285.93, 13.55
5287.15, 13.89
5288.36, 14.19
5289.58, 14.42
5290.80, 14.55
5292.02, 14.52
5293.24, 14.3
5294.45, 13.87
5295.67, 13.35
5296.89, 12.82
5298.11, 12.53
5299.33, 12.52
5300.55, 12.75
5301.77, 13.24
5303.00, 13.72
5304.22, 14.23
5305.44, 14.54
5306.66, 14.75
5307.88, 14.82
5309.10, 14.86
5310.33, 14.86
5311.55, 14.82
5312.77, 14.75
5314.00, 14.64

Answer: -1.7 angstrom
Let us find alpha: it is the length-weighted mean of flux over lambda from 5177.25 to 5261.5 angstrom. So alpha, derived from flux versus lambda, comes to 11.8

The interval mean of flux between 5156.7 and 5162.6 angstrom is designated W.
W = 11.5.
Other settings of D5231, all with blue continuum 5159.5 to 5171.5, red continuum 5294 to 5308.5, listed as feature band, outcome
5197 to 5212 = -0.5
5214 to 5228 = -2.6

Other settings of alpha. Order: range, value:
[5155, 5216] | 9.74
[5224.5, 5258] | 13.3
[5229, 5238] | 12.9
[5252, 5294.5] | 12.7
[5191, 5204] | 11.2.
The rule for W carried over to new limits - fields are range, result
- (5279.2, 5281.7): 13.2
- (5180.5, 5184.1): 7.09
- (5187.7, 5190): 10.2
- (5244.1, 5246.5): 13.9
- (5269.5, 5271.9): 10.5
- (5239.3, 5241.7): 14.4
